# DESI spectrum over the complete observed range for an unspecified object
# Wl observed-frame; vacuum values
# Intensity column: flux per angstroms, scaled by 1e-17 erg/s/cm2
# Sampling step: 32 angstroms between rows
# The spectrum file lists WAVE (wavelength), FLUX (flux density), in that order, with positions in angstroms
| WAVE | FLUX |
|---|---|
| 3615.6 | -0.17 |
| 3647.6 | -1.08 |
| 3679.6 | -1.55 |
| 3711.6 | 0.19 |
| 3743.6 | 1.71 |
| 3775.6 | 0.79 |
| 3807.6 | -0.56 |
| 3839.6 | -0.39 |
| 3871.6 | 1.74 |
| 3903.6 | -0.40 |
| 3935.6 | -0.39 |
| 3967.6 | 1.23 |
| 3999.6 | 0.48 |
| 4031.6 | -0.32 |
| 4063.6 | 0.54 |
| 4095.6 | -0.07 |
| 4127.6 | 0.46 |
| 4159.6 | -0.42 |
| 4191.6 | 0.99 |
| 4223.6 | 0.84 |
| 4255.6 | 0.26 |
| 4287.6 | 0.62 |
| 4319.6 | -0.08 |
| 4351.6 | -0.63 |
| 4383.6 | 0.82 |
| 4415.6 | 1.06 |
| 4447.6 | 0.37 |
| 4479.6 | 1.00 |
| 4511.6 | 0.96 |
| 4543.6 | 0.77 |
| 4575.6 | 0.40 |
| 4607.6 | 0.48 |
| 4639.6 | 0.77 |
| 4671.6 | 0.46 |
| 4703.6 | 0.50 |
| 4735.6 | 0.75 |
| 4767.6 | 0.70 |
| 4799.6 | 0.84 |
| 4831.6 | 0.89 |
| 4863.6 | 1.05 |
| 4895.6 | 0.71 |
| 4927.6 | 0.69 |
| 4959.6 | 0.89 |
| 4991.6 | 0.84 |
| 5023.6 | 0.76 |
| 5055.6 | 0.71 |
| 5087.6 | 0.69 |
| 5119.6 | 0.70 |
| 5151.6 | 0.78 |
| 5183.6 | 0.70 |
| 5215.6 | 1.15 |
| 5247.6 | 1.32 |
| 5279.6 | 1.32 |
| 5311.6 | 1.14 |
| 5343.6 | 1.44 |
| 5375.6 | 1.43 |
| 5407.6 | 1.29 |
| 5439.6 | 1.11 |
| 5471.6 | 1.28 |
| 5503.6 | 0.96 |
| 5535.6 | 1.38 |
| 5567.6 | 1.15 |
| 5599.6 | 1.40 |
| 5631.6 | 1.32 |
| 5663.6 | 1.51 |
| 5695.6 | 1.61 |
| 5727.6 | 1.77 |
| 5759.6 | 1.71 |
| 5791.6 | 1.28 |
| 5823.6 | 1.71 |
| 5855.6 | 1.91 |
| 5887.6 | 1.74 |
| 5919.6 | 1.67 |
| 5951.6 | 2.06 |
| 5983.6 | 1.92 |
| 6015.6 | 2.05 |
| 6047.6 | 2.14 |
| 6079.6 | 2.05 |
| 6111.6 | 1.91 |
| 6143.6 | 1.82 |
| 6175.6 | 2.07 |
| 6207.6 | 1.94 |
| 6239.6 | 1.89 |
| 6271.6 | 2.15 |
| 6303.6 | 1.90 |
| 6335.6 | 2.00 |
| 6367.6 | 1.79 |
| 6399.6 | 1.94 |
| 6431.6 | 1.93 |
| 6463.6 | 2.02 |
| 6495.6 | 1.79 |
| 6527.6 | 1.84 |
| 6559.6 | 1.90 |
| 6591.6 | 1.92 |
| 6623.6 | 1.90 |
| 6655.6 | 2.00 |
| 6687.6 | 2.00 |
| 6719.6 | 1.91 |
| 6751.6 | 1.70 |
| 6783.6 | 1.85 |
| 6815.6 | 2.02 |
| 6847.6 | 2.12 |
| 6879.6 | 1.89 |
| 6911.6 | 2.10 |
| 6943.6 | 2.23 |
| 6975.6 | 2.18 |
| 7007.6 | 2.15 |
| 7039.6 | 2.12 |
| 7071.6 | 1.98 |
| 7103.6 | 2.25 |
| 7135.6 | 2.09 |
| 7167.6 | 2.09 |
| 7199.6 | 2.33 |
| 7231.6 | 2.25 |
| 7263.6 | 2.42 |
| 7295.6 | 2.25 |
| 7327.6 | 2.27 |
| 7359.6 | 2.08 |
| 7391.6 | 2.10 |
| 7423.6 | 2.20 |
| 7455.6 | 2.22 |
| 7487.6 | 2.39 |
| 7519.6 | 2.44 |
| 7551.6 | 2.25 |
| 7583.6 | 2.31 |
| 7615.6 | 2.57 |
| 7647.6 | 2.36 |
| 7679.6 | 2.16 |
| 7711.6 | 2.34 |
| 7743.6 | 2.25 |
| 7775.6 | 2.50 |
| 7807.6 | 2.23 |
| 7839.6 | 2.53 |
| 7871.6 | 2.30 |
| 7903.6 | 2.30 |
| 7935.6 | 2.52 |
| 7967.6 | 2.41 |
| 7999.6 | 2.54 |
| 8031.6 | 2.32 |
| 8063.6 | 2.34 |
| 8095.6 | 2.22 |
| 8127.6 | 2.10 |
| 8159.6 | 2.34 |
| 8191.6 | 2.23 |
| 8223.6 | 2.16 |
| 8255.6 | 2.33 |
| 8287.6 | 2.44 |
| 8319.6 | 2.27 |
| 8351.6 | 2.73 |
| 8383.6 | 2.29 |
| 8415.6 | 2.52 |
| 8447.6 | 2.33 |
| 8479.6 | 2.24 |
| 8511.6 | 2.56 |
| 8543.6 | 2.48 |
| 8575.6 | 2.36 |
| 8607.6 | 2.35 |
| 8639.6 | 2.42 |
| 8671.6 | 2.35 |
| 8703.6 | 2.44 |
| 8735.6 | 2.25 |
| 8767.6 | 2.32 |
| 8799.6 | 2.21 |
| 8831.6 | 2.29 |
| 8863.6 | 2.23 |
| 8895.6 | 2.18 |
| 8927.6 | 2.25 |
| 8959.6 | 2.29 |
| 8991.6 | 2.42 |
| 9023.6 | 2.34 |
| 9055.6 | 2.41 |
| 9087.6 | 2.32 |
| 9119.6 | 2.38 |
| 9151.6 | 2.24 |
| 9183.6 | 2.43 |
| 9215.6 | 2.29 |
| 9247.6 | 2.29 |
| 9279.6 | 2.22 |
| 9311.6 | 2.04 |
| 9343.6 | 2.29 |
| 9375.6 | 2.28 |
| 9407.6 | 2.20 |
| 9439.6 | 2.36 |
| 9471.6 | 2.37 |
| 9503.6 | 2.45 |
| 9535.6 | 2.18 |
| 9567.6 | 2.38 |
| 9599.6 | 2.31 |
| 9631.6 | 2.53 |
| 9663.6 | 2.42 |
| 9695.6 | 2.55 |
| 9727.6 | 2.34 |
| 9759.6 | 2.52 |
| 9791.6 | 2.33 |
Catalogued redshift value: 0.306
